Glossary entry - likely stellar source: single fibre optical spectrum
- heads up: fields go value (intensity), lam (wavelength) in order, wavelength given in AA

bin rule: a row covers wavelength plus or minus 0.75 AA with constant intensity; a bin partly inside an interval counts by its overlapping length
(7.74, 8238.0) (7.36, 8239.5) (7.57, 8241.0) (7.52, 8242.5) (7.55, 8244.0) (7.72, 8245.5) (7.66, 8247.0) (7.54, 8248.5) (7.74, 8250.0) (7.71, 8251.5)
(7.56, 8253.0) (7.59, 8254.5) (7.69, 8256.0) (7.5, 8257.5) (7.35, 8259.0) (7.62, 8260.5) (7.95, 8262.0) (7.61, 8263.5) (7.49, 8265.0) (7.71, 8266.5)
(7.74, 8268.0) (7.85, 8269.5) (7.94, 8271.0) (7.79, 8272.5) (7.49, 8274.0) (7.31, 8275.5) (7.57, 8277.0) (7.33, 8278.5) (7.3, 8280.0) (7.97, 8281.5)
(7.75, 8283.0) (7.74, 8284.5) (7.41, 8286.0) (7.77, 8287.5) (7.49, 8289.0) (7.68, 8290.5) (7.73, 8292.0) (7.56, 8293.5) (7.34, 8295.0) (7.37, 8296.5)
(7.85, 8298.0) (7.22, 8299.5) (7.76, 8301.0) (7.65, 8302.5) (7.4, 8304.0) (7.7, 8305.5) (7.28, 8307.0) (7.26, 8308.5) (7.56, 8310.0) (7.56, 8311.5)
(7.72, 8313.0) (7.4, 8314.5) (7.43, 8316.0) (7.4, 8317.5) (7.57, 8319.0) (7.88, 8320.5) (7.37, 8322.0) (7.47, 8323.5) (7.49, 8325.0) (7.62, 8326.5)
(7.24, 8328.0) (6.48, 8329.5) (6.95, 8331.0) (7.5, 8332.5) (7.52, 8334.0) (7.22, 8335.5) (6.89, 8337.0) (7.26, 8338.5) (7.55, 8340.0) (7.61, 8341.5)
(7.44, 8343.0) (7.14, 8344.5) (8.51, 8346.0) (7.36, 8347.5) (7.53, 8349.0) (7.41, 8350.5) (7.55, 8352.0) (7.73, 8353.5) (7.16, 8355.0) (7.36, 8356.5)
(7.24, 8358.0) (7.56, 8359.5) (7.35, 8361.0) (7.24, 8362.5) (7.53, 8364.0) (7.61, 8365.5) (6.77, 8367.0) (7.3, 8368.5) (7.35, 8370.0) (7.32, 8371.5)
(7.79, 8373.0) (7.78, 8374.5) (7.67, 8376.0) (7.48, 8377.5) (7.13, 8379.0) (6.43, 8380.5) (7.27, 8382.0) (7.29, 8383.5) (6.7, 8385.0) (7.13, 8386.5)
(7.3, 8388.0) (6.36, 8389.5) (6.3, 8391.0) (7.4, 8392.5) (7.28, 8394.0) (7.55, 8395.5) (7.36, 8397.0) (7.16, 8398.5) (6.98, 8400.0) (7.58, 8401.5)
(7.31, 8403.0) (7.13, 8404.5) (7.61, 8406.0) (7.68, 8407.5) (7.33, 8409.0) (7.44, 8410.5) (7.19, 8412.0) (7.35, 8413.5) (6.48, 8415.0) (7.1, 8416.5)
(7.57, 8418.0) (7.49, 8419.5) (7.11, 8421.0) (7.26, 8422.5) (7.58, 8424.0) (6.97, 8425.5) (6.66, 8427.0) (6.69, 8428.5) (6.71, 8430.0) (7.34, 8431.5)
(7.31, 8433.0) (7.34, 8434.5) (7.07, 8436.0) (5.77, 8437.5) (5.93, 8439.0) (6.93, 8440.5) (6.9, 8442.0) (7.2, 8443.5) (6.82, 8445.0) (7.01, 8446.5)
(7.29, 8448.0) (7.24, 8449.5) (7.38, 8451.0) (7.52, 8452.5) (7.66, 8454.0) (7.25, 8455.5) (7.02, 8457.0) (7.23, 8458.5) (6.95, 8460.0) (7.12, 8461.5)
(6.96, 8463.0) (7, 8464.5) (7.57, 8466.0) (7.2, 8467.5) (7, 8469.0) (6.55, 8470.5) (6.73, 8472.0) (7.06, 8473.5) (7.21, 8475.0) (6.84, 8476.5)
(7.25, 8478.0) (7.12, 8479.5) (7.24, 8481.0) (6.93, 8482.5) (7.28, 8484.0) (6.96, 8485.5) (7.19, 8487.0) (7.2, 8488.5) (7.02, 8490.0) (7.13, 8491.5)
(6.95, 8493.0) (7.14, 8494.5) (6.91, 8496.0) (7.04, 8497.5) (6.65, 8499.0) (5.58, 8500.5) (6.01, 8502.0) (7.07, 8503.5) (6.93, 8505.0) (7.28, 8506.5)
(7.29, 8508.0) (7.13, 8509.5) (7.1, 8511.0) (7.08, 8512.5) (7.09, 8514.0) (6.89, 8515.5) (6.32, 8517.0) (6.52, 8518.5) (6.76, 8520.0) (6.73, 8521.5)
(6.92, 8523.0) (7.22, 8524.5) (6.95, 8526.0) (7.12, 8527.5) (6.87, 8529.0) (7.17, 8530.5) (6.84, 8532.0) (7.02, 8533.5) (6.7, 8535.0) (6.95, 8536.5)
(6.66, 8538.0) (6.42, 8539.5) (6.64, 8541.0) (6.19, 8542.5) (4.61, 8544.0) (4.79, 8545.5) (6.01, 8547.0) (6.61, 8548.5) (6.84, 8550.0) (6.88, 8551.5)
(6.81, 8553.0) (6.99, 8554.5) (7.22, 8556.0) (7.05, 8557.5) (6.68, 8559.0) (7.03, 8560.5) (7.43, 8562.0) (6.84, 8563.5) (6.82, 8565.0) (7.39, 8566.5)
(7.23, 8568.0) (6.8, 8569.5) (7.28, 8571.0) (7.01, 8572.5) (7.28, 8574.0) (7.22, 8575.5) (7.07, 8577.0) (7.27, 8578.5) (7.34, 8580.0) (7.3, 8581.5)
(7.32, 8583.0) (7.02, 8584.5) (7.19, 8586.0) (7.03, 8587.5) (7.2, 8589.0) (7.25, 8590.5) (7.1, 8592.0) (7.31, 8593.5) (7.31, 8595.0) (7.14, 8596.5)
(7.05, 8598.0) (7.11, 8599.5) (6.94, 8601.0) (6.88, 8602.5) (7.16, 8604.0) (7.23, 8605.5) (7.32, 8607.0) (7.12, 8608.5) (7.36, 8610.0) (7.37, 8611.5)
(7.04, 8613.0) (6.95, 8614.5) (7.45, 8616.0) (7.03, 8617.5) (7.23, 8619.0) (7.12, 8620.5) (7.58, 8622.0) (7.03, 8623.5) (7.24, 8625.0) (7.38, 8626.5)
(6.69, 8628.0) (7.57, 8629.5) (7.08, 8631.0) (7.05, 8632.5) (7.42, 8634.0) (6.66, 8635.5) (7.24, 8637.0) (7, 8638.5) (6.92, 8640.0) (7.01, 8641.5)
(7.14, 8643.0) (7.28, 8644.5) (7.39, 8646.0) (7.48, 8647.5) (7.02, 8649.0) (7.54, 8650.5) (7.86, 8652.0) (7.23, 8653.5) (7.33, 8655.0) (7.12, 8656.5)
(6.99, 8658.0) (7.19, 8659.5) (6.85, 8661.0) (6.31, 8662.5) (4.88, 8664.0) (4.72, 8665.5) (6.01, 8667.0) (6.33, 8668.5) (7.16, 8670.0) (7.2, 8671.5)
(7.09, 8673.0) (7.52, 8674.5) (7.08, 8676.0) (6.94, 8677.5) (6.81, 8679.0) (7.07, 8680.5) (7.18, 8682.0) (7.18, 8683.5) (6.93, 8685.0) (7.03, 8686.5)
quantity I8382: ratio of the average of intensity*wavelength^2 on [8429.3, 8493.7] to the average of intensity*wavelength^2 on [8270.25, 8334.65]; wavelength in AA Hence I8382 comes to 0.98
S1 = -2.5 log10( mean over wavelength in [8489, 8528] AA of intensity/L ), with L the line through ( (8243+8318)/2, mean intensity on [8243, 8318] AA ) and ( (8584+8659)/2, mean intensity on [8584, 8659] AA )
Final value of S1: 0.07 mag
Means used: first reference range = 7.59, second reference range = 7.18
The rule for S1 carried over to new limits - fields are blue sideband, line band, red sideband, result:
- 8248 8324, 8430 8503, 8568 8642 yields 0.05 mag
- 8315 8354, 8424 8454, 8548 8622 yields 0.05 mag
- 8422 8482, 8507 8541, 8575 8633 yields 0.03 mag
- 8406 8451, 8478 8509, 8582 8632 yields 0.02 mag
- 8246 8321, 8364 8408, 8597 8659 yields 0.03 mag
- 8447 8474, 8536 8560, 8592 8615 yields 0.11 mag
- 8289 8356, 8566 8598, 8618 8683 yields -0.01 mag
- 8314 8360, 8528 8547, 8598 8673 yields 0.12 mag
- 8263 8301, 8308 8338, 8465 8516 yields 0.02 mag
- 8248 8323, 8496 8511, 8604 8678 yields 0.07 mag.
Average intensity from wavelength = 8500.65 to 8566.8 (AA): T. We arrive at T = 6.75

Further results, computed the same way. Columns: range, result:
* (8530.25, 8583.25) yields 6.82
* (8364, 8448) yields 7.14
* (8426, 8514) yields 7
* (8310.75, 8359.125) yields 7.42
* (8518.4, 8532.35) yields 6.93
